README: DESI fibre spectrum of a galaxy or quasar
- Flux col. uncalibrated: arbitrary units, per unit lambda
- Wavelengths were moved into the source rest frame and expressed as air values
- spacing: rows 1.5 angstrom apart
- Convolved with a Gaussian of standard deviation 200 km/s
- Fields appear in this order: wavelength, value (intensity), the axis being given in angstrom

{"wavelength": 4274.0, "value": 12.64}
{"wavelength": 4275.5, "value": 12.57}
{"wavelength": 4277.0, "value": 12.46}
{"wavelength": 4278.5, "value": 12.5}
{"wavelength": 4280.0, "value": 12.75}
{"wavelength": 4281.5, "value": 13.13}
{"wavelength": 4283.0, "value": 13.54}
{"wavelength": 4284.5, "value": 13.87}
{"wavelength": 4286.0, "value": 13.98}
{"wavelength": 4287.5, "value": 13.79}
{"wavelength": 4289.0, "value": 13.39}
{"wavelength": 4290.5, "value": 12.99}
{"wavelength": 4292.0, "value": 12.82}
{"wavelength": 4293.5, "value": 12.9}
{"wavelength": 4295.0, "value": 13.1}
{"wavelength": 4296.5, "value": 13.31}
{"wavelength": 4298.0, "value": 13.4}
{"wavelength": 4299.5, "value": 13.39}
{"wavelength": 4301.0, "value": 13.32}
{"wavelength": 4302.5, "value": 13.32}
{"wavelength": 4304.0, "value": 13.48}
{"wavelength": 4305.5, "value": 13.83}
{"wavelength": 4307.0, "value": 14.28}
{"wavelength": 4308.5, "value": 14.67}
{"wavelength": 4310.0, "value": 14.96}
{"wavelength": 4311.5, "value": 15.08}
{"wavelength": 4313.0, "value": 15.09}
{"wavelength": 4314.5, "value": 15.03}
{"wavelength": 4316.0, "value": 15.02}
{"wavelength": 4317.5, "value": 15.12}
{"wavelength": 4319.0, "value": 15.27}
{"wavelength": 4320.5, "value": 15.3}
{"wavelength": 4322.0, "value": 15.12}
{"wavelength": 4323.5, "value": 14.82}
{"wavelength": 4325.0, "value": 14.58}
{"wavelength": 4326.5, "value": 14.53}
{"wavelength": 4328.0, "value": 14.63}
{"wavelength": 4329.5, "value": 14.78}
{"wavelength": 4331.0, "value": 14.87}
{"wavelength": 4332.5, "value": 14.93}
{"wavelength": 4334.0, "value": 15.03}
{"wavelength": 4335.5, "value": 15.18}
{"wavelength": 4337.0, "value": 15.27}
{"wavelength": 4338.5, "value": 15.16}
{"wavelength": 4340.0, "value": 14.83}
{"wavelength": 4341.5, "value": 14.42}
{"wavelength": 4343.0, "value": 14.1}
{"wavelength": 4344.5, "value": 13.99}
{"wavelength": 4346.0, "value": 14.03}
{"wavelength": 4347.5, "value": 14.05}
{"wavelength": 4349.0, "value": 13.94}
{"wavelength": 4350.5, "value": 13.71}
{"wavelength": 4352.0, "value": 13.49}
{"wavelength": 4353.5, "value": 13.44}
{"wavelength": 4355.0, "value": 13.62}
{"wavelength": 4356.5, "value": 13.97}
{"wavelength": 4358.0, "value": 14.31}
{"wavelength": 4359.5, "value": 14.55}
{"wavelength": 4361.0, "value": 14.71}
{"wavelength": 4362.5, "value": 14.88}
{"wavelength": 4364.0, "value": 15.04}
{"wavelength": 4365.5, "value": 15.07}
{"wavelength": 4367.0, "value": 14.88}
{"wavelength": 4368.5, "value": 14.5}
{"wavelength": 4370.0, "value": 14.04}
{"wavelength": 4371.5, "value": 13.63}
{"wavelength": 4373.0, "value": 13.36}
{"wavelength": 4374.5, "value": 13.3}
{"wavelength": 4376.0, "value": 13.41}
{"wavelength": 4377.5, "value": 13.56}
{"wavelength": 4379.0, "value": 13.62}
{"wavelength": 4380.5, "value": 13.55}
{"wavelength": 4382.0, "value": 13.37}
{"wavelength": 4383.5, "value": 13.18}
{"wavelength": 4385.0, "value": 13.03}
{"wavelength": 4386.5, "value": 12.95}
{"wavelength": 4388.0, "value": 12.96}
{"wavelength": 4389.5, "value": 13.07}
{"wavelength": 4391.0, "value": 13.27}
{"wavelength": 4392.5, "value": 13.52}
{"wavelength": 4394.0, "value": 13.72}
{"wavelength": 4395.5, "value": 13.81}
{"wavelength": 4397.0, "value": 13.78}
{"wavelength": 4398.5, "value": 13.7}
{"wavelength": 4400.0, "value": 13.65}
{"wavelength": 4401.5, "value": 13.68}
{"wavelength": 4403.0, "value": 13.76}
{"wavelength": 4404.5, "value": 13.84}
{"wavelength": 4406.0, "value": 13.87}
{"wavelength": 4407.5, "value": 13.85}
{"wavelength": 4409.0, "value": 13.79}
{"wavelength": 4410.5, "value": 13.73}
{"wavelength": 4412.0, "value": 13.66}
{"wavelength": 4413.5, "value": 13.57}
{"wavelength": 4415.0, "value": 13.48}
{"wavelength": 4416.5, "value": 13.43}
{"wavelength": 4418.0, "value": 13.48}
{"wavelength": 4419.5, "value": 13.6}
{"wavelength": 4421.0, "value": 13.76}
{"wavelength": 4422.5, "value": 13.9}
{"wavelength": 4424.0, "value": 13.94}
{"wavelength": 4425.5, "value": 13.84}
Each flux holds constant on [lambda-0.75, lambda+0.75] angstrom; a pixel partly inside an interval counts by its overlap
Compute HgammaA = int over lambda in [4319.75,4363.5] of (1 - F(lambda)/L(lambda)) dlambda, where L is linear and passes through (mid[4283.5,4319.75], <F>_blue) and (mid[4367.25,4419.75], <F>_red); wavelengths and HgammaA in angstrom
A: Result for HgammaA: -2.2 angstrom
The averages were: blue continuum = 14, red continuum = 13.6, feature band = 14.5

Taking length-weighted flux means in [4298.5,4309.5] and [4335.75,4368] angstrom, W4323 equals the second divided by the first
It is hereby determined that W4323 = 1.04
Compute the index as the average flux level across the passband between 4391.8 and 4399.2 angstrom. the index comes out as 13.7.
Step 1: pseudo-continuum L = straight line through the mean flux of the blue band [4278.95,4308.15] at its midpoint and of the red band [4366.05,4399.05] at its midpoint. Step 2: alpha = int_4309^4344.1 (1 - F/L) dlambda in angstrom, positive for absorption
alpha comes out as -3.8 angstrom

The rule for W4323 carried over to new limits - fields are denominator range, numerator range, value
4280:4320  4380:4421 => 0.97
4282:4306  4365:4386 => 1.02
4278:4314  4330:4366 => 1.06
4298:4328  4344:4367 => 0.98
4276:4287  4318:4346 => 1.12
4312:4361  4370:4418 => 0.93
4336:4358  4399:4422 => 0.97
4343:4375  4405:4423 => 0.97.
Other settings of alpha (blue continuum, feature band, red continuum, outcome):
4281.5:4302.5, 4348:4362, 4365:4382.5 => -0.3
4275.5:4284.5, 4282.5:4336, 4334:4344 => -1.4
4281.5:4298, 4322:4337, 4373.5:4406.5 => -1.6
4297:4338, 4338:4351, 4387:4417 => 0.0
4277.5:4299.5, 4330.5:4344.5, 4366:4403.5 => -1.5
